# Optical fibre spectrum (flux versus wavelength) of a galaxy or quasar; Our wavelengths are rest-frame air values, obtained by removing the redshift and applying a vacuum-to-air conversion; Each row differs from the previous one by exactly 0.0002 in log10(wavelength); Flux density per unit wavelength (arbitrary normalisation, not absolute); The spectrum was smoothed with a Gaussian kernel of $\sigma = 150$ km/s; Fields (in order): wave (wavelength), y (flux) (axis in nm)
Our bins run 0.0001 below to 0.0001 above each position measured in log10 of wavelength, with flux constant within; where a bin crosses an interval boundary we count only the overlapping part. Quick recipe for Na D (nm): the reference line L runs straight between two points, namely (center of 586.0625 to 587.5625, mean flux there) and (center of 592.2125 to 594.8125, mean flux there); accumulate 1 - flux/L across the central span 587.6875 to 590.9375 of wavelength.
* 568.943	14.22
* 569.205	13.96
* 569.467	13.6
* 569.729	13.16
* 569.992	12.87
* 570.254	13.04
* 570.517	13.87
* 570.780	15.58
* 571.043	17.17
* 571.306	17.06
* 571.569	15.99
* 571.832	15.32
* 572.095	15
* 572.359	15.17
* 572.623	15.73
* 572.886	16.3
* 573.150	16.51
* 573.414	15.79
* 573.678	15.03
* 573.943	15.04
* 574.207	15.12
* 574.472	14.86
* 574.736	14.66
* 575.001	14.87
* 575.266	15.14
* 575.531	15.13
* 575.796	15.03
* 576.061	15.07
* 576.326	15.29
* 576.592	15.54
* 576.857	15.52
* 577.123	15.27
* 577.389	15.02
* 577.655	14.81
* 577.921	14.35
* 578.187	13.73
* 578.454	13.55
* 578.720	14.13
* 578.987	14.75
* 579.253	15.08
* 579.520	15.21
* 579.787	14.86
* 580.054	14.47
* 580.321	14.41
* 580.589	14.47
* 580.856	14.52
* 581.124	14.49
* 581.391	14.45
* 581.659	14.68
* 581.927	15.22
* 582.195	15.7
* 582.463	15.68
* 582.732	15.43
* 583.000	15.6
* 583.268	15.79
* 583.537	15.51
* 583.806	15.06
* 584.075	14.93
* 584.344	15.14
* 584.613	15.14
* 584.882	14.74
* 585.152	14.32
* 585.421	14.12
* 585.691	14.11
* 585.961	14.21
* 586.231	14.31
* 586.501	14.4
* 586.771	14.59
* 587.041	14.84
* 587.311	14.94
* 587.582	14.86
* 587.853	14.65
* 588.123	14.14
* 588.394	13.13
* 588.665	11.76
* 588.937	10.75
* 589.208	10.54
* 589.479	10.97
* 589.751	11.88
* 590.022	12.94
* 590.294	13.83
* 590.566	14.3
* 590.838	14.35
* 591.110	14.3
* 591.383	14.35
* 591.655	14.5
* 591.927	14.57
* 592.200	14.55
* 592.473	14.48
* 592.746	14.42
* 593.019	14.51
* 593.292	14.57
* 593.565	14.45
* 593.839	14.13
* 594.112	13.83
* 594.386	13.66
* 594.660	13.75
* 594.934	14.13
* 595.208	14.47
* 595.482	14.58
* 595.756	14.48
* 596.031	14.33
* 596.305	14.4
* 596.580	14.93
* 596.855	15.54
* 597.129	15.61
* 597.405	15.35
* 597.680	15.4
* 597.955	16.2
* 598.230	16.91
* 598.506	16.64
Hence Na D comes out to 0.382 nm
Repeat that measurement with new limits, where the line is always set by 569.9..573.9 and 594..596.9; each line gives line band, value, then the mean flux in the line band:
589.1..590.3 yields 0.22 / 11.9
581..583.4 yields -0.05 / 15.2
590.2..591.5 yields 0.03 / 14.2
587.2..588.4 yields 0.02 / 14.5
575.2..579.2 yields 0.09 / 14.8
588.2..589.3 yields 0.22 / 11.7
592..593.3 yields 0.00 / 14.5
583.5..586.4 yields 0.03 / 14.7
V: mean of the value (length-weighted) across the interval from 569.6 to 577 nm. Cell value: 15.2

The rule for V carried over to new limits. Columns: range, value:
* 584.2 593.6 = 13.9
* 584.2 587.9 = 14.6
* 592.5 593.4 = 14.5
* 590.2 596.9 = 14.4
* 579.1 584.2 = 15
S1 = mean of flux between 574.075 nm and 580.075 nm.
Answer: 14.9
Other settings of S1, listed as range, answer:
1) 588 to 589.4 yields 12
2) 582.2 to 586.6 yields 14.9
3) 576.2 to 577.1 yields 15.4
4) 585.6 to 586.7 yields 14.3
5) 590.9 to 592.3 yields 14.4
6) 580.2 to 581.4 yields 14.5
